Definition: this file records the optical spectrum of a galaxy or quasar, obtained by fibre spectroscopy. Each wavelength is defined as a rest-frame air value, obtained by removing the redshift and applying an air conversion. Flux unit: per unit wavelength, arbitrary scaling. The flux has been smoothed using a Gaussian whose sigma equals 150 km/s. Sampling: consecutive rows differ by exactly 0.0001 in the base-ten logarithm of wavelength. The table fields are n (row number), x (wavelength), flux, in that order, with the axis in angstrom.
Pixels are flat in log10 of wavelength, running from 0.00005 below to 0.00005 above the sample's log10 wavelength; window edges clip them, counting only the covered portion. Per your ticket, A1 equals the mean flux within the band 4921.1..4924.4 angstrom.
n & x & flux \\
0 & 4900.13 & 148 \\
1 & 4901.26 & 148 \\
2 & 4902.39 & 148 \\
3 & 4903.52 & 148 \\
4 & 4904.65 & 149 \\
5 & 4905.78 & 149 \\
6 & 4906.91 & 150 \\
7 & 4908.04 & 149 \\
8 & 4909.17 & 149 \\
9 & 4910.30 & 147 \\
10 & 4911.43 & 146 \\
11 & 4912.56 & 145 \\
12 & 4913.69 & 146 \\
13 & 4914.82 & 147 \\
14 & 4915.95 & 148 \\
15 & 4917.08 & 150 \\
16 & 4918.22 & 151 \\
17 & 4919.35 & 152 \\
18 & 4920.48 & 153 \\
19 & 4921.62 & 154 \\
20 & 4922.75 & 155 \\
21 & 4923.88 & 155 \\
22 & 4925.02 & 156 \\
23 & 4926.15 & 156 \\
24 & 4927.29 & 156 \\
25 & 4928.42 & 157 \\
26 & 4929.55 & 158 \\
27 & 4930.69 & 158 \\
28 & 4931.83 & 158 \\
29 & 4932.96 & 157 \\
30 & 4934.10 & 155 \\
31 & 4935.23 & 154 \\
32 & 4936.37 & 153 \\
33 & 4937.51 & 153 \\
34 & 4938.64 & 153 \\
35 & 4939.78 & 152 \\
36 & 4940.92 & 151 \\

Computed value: 155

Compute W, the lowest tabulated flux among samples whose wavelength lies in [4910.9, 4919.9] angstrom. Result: 145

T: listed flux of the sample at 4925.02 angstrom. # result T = 156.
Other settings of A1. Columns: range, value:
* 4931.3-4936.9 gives 156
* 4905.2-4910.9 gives 149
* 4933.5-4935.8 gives 155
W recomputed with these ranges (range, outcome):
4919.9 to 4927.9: 153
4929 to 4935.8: 154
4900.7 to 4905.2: 148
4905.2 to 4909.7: 149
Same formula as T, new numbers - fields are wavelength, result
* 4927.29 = 156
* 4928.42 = 157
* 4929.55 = 158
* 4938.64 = 153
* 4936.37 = 153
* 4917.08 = 150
